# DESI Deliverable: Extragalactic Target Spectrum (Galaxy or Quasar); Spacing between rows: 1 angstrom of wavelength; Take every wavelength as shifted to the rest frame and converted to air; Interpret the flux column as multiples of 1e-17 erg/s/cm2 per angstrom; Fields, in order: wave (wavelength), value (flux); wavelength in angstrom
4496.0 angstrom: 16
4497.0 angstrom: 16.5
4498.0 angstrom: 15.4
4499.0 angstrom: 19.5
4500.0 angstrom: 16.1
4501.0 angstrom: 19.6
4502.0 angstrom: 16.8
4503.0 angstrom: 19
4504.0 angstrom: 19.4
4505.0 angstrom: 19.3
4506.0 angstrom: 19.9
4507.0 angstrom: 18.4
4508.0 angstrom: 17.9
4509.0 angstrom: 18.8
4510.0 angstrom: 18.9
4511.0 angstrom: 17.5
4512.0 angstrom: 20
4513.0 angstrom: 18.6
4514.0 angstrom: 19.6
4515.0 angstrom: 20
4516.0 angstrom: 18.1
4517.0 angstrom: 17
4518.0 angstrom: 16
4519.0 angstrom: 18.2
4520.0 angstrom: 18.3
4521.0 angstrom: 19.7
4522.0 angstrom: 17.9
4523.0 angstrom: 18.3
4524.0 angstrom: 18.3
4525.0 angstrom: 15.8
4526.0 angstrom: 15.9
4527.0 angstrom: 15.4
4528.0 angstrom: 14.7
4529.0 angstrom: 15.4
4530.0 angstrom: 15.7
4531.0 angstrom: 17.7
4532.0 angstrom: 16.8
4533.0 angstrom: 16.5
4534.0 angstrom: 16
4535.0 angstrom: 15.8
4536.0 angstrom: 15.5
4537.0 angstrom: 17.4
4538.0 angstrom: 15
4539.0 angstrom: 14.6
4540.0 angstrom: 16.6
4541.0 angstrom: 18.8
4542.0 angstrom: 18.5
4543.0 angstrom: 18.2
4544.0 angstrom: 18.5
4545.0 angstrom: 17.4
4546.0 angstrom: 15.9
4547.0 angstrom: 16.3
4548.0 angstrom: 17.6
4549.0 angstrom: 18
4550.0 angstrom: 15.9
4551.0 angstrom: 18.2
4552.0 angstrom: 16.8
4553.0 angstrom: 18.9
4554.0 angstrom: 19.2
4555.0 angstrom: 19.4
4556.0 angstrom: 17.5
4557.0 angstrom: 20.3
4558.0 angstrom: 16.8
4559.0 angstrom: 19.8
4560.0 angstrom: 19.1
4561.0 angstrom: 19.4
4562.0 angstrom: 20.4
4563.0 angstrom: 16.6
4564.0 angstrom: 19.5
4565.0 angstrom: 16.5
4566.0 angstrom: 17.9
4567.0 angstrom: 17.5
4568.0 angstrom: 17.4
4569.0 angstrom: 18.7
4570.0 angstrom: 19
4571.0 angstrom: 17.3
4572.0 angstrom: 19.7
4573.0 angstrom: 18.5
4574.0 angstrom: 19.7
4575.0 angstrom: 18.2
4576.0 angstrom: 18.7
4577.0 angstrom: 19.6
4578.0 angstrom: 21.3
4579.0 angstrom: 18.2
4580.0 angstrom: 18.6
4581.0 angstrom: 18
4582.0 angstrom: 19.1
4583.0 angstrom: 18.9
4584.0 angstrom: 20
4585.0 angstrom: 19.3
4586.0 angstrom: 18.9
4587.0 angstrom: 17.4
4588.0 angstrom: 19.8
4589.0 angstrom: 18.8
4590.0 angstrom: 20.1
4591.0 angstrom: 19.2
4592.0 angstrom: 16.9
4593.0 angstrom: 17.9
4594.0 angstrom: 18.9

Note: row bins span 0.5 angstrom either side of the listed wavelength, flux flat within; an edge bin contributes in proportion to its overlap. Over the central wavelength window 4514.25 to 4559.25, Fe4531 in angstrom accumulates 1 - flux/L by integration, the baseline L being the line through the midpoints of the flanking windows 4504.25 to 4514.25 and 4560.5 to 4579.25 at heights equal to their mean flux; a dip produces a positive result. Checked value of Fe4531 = 3.5 angstrom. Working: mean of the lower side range 18.9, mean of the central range 17.3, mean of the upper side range 18.6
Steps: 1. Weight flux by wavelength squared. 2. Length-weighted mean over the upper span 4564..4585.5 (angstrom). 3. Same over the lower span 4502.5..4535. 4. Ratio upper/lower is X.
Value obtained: 1.08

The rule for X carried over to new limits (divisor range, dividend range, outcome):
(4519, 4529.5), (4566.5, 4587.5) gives 1.13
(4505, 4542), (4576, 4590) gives 1.13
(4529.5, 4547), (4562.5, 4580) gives 1.12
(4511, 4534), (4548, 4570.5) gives 1.07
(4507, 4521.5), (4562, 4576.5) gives 1.02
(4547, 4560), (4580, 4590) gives 1.06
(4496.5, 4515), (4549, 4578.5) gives 1.03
